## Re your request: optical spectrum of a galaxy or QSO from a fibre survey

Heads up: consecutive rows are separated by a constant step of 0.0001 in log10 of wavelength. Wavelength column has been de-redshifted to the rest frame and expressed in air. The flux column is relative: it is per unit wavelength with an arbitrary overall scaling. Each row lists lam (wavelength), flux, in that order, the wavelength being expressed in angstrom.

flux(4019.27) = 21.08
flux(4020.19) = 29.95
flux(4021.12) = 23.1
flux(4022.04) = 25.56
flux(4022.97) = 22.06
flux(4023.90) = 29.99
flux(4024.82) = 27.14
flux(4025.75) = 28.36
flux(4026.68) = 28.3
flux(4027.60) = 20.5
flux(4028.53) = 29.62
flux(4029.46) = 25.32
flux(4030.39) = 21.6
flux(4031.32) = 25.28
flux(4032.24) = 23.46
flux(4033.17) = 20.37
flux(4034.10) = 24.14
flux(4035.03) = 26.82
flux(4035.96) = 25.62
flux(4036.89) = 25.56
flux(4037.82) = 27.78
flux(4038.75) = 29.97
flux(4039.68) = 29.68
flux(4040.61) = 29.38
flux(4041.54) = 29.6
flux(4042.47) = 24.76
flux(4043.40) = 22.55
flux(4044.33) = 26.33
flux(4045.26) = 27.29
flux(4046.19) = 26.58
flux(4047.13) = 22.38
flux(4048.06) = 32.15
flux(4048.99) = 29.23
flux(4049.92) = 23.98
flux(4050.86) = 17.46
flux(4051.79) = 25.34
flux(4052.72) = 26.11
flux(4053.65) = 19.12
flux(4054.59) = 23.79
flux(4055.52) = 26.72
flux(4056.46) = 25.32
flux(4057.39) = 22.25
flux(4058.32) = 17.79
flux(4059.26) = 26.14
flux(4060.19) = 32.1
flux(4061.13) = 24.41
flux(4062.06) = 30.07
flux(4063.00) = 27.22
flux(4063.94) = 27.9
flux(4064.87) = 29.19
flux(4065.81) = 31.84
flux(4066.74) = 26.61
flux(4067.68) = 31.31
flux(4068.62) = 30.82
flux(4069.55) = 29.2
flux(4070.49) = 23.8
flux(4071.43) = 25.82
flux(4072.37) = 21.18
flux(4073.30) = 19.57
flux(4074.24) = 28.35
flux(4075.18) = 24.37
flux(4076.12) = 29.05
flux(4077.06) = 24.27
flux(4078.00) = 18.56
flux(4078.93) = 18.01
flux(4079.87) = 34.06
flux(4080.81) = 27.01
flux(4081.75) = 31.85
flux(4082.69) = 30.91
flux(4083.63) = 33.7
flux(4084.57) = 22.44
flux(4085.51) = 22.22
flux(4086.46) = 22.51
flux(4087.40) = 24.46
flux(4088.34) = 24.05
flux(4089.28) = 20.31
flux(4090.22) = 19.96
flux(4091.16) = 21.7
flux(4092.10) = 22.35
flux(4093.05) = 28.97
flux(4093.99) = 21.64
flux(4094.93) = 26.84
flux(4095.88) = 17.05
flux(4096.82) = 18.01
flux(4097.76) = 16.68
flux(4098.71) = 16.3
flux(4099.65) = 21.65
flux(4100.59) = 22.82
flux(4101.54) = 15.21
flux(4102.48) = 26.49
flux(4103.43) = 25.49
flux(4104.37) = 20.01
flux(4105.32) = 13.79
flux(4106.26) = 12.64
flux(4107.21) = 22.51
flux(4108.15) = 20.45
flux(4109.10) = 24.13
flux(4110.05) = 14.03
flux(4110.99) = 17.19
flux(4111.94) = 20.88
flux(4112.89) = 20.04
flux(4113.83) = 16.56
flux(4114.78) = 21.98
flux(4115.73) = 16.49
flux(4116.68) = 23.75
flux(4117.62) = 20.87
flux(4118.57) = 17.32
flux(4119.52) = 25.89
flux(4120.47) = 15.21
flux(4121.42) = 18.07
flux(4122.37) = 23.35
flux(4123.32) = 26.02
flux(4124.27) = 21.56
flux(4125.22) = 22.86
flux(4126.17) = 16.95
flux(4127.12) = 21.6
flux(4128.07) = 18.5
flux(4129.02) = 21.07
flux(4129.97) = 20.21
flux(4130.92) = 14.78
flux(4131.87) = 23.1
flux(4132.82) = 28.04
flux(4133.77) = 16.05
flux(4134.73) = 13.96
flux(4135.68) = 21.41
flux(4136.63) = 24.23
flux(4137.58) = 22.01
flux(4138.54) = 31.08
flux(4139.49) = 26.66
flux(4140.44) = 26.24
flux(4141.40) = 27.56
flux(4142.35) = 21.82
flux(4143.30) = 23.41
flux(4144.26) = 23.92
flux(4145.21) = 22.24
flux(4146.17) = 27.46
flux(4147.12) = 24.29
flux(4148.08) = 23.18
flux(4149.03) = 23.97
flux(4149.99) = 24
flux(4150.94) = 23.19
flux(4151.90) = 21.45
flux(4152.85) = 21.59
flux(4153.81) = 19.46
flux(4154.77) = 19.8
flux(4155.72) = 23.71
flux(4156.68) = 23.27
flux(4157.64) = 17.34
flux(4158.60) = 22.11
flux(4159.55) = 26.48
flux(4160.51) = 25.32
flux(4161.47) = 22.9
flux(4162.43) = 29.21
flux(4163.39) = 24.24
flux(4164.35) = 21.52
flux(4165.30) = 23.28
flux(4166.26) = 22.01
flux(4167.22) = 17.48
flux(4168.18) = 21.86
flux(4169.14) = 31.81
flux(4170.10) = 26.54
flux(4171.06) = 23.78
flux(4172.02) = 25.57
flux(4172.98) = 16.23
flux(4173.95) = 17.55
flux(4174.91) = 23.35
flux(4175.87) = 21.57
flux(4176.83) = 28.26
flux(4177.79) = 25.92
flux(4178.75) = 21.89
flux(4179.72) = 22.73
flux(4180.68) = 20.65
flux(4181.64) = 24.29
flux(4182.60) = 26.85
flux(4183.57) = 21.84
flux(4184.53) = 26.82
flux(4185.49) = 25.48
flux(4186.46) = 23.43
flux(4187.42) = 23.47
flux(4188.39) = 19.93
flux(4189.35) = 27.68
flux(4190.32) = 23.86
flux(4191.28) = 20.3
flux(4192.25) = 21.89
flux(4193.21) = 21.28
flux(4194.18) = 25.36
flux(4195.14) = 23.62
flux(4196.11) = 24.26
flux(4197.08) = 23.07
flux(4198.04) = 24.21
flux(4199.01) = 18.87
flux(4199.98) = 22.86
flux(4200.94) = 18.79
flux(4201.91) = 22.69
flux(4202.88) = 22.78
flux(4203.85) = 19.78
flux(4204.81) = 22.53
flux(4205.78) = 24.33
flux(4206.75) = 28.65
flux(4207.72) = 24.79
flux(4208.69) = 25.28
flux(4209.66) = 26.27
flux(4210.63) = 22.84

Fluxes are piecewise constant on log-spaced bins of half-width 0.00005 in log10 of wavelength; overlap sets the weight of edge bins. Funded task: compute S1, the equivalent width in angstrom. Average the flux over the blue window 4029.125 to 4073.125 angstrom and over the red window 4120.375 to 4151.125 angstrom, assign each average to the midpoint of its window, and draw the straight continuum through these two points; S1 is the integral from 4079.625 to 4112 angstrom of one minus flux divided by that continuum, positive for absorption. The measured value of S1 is 2.6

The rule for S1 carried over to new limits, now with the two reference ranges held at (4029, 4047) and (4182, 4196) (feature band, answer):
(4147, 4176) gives 1.52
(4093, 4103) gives 1.70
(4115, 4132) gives 2.93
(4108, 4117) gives 1.94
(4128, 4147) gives 1.26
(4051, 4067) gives -0.18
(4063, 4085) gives -1.42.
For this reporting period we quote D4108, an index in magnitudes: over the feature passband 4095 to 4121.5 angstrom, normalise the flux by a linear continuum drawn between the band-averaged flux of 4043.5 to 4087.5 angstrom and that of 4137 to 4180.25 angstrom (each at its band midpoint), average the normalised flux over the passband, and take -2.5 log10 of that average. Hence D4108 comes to 0.26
